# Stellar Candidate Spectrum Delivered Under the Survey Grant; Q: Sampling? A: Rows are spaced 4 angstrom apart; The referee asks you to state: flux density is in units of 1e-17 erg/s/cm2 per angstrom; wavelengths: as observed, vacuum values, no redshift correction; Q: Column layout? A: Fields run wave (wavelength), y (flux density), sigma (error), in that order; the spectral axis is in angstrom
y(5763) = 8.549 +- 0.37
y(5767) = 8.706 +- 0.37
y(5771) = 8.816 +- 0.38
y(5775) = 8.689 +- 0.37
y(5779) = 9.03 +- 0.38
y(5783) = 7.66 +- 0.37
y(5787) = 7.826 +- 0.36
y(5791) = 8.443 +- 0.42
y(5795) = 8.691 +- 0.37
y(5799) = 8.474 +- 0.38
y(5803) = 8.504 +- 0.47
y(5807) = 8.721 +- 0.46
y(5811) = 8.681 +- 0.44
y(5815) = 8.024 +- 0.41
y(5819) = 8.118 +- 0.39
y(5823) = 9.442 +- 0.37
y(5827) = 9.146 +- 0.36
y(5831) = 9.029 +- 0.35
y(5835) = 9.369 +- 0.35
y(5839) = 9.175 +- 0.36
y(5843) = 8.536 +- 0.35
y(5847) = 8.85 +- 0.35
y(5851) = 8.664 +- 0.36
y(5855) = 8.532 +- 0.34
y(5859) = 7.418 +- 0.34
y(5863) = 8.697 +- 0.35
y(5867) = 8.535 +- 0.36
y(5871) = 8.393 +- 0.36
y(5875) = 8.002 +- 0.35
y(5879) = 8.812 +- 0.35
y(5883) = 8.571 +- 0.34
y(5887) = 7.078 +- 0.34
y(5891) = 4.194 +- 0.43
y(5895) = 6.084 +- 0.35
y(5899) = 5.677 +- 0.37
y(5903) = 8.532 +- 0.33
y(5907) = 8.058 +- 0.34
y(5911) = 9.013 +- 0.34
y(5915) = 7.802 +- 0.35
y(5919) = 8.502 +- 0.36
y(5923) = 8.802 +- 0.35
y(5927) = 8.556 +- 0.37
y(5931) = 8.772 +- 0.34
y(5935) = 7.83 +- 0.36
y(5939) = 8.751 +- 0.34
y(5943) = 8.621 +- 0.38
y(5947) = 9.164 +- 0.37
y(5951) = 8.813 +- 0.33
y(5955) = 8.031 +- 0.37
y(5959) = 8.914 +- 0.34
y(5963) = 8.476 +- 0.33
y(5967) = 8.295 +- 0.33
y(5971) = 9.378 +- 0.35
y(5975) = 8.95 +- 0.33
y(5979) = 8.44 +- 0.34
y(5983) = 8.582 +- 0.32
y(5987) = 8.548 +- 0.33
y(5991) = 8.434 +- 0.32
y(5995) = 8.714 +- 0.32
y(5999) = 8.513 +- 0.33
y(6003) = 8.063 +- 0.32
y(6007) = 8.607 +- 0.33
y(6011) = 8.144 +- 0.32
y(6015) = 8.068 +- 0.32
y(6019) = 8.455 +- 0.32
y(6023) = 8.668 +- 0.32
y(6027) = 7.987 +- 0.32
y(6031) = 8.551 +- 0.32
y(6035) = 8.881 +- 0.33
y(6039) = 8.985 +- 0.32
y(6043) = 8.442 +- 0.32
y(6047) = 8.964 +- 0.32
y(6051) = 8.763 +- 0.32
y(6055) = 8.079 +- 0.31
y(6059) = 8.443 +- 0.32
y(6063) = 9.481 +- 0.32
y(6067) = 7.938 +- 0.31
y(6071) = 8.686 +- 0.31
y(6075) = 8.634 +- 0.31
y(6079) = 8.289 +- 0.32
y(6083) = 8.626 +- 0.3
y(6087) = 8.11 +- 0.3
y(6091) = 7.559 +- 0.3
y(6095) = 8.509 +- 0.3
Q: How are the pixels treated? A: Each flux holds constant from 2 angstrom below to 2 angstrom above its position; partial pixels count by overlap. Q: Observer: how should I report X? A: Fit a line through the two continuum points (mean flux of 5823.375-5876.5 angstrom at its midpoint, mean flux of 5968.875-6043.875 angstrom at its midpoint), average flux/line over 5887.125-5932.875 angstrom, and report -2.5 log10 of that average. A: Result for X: 0.14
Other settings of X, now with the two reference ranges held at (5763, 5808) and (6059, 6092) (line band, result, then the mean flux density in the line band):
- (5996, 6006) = 0.012 mag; 8.36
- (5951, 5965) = -0.007 mag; 8.52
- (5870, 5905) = 0.174 mag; 7.23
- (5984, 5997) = -0.014 mag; 8.57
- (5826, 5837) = -0.085 mag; 9.18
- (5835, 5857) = -0.040 mag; 8.81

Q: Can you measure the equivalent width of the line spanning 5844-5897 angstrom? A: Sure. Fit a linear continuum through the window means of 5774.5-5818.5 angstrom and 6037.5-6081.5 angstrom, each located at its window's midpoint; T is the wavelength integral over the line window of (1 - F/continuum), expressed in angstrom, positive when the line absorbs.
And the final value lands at 3.9 angstrom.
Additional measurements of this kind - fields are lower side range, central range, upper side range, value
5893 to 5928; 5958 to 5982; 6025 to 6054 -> -1.47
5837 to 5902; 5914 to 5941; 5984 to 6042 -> -1.20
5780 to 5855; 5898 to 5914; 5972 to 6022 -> 1.13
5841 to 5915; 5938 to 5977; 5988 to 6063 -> -2.48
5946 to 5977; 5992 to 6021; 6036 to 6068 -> 1.11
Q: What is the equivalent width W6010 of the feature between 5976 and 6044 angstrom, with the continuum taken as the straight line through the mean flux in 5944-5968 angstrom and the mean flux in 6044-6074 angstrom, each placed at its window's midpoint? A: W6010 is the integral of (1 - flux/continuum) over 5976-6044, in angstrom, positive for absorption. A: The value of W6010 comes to 1.1 angstrom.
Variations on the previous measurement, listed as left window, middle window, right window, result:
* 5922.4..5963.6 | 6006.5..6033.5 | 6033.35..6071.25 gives 0.93 angstrom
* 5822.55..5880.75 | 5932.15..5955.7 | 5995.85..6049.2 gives 0.03 angstrom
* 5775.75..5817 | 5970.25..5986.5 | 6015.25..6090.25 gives -0.53 angstrom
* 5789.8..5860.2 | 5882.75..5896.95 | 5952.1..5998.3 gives 3.98 angstrom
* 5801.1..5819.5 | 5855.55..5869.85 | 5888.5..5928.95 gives -0.57 angstrom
